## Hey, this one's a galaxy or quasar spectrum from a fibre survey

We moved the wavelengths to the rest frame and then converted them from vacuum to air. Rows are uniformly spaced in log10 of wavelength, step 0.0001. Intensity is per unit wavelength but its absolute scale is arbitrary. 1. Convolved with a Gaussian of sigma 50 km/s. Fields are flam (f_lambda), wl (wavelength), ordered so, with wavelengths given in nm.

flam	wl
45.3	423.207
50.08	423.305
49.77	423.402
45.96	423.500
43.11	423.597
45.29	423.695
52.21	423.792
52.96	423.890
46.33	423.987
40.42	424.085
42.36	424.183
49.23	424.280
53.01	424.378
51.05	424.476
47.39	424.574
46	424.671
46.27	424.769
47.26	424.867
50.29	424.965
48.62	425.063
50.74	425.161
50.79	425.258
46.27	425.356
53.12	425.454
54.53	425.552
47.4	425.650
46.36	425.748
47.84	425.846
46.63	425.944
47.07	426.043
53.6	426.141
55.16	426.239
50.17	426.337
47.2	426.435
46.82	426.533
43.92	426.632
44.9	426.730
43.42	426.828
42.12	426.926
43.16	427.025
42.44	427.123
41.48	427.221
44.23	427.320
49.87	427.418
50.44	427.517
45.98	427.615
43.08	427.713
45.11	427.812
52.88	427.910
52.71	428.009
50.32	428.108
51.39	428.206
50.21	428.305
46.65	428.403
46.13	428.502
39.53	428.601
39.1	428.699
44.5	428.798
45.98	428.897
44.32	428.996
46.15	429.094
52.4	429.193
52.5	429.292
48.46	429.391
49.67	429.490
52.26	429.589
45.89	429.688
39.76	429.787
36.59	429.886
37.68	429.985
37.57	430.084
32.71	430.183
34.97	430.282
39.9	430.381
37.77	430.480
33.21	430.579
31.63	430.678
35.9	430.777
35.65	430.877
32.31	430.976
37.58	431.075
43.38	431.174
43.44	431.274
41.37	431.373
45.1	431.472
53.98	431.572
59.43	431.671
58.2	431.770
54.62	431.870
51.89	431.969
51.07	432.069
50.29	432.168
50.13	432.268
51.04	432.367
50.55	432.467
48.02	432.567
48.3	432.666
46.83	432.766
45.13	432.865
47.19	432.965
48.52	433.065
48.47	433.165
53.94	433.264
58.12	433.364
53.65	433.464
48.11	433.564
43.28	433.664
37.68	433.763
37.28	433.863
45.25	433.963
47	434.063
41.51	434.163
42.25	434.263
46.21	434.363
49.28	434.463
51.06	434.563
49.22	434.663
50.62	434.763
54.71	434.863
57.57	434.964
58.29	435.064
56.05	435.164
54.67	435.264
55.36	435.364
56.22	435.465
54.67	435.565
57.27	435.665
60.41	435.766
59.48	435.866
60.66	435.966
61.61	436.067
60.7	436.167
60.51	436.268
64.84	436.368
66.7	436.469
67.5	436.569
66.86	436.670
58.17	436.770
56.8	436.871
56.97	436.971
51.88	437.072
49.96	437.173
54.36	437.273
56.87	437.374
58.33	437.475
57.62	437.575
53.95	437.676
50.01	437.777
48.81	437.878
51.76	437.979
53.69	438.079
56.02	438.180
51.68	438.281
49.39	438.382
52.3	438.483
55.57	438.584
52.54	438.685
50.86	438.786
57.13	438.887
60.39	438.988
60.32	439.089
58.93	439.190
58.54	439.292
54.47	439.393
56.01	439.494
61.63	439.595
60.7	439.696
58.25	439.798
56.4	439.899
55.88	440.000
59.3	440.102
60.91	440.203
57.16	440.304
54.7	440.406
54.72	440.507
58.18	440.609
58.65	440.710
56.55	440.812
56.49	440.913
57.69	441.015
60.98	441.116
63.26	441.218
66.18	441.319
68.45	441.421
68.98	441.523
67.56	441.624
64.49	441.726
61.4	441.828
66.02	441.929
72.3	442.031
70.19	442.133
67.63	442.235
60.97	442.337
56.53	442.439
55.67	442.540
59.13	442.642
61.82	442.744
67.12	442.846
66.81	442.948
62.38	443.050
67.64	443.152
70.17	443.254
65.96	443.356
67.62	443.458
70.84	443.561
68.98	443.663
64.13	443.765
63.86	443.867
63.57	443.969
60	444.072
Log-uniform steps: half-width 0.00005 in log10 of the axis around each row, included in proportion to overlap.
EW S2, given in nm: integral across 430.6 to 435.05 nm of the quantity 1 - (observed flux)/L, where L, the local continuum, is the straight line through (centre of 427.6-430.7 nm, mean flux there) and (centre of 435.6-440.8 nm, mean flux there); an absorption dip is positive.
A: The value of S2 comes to 0.20 nm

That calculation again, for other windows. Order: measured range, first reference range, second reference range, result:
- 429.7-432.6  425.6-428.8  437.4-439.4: 0.37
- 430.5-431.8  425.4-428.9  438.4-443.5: 0.23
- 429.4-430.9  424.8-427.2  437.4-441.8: 0.35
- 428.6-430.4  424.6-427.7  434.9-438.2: 0.26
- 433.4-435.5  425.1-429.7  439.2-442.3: 0.21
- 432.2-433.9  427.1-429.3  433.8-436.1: 0.09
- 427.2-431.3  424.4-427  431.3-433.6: 0.50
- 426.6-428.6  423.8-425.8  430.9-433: 0.08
